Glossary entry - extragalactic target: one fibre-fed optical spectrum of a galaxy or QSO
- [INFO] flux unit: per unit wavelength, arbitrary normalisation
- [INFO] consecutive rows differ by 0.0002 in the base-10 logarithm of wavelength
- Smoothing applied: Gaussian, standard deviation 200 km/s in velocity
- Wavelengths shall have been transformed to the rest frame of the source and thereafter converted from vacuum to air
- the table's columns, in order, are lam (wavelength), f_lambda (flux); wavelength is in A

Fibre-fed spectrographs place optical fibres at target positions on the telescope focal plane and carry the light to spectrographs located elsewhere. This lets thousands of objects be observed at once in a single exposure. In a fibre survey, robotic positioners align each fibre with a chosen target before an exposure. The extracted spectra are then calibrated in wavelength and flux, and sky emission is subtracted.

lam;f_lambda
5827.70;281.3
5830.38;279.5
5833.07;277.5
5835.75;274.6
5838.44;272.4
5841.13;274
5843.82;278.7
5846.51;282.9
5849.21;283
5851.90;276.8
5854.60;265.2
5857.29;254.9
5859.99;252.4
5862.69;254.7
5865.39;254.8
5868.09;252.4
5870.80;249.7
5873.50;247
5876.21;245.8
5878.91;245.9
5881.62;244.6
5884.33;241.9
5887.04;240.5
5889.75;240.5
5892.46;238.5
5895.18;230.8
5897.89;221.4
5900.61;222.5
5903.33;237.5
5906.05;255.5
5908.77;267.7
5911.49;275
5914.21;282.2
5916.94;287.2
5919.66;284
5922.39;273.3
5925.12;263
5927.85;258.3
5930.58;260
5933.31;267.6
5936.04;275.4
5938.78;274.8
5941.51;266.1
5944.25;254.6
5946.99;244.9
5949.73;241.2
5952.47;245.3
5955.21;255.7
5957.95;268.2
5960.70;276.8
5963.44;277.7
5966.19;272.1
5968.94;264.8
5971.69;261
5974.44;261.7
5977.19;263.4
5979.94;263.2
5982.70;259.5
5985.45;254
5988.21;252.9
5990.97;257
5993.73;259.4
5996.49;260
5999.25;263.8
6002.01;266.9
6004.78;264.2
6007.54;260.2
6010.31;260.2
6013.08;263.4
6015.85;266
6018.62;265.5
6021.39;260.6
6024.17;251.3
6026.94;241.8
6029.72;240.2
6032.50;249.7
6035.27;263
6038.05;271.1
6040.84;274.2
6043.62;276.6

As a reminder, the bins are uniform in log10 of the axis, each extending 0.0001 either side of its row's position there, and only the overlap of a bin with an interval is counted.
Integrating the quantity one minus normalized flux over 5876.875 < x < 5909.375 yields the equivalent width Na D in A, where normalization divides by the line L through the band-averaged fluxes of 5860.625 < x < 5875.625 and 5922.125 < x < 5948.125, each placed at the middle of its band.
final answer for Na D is 2.0 A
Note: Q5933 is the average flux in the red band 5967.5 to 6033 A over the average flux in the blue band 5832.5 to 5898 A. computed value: 1.01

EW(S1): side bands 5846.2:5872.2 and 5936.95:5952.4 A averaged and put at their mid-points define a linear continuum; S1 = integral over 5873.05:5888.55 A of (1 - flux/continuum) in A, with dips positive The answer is 1.0 A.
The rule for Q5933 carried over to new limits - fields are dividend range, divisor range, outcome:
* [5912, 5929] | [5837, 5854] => 0.99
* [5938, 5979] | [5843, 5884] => 1.01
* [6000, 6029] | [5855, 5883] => 1.04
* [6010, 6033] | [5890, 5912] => 1.05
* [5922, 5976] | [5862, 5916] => 1.06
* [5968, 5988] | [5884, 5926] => 1.03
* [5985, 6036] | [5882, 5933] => 1.01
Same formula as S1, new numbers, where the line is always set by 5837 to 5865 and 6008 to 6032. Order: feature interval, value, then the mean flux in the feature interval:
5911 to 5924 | -0.81 A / 280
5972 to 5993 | -0.01 A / 259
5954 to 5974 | -0.58 A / 268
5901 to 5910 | 0.50 A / 250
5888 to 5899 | 1.34 A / 233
